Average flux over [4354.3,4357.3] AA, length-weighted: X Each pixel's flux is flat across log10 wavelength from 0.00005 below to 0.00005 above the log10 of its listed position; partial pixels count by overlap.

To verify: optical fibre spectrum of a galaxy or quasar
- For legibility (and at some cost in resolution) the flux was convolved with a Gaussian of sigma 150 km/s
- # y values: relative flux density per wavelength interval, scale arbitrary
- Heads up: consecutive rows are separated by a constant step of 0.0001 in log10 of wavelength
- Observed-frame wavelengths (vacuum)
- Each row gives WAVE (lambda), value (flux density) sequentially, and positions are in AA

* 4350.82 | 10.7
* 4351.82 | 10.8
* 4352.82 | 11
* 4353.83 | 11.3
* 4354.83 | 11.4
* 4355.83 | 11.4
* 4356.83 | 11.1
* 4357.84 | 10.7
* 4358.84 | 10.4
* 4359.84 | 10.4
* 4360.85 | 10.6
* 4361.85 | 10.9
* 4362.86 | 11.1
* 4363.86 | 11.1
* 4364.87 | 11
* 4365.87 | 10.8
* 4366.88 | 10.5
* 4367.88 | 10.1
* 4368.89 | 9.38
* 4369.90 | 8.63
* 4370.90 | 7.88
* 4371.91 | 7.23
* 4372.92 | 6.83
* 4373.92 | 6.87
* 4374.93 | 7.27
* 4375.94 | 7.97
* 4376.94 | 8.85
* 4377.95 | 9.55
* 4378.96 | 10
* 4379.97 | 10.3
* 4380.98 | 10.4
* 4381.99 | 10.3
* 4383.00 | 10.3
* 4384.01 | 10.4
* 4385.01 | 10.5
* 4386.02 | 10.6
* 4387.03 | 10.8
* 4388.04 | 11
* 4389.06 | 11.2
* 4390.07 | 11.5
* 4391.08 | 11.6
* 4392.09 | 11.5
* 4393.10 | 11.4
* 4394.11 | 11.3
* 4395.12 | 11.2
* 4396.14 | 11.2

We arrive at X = 11.3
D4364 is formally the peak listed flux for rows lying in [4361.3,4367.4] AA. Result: 11.1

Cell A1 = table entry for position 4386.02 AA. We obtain 10.6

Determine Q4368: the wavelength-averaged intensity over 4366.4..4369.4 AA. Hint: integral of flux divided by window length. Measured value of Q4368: 9.98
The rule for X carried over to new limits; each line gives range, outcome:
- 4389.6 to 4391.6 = 11.6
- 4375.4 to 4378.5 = 8.79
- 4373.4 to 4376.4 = 7.36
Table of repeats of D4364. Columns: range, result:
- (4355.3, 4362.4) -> 11.4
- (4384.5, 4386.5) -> 10.6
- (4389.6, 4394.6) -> 11.6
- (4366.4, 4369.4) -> 10.5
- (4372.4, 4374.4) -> 6.87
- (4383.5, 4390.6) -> 11.5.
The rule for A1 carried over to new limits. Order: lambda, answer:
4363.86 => 11.1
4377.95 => 9.55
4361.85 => 10.9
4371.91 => 7.23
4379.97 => 10.3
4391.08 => 11.6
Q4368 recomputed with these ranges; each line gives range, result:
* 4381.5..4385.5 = 10.4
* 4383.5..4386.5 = 10.5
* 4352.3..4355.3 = 11.2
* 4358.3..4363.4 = 10.7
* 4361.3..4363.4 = 11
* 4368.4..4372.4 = 8.28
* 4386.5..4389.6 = 11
